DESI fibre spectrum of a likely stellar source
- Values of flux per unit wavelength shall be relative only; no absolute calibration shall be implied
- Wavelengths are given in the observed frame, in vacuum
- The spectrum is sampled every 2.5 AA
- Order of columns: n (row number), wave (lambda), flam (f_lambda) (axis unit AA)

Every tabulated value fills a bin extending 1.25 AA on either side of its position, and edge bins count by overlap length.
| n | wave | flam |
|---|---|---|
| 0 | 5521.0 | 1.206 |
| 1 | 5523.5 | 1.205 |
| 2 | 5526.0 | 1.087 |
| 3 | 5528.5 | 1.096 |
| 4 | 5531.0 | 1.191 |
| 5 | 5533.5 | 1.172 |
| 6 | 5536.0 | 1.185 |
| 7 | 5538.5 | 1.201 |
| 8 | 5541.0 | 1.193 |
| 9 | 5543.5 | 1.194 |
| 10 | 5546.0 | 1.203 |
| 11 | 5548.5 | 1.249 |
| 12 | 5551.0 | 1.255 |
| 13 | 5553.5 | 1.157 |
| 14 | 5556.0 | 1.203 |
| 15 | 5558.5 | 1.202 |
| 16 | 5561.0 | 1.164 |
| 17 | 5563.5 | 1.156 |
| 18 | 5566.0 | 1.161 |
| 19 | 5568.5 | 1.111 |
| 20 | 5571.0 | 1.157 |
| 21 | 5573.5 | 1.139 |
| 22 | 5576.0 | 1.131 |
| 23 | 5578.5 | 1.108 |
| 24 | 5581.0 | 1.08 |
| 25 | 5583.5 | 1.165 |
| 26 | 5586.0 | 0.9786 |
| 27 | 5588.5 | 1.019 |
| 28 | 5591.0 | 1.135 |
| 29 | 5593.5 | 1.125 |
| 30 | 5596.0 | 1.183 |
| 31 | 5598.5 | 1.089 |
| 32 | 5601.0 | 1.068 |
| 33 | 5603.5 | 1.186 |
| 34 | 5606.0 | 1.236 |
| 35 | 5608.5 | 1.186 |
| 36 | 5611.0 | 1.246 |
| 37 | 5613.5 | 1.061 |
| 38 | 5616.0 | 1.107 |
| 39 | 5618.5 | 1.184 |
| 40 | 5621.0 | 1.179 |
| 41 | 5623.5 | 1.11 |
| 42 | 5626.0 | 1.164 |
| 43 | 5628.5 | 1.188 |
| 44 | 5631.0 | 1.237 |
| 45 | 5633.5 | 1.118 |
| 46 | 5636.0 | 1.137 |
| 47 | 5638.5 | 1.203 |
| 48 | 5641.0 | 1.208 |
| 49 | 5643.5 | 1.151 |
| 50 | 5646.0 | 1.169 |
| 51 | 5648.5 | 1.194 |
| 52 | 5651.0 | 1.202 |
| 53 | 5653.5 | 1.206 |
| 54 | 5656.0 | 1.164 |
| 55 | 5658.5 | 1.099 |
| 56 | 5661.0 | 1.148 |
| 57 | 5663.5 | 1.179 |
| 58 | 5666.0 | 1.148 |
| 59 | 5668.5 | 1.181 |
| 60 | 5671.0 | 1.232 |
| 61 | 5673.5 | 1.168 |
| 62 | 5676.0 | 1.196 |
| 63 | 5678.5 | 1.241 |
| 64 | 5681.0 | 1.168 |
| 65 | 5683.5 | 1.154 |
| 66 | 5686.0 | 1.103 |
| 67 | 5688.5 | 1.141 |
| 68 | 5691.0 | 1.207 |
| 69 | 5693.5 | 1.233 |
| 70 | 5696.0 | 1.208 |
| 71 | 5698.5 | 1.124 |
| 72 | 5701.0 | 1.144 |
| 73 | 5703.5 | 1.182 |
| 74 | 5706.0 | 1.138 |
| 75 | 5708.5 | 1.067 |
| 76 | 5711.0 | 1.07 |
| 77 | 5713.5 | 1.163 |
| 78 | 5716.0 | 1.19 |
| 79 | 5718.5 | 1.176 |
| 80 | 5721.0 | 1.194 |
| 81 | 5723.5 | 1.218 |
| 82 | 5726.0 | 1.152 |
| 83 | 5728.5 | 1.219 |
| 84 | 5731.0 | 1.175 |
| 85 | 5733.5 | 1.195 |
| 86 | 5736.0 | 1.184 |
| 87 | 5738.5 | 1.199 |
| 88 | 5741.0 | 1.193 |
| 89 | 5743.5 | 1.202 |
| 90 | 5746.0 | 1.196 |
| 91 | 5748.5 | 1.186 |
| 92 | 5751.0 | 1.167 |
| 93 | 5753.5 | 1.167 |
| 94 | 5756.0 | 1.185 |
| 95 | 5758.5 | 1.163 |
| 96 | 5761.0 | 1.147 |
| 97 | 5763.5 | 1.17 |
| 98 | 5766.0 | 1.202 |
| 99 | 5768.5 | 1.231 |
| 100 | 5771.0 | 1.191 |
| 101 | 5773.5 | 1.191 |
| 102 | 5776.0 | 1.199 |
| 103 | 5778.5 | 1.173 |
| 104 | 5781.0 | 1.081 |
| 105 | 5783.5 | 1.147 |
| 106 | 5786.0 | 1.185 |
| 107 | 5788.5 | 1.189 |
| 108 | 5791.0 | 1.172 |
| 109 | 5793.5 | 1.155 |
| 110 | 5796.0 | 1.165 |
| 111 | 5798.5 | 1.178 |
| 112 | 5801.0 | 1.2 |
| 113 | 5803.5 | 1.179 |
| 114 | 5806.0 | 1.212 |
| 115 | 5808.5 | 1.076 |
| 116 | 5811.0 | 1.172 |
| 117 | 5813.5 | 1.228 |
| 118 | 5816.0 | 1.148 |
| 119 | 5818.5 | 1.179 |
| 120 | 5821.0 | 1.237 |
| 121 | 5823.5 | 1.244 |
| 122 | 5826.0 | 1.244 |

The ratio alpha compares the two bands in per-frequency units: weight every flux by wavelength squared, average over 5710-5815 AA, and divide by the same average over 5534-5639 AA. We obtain 1.08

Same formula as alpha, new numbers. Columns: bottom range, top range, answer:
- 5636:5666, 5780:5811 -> 1.04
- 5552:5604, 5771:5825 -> 1.13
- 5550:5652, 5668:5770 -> 1.06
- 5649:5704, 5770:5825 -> 1.05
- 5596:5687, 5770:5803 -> 1.06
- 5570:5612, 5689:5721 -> 1.07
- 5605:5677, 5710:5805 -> 1.05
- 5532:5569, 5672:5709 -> 1.03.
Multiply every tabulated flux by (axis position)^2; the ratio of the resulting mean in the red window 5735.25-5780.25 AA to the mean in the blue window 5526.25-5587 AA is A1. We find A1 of 1.1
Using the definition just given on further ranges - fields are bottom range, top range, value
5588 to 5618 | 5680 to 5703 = 1.05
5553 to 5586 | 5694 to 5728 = 1.07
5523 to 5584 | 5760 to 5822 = 1.10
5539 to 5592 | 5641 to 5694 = 1.06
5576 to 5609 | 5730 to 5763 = 1.11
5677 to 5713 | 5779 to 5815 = 1.05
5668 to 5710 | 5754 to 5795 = 1.03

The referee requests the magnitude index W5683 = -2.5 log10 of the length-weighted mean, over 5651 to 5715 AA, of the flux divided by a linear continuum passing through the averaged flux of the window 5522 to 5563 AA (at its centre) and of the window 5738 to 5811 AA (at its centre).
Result 0.01 mag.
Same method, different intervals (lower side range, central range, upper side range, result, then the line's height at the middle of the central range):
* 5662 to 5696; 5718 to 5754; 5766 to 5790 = -0.009 mag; 1.18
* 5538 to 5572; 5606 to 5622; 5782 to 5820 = 0.015 mag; 1.18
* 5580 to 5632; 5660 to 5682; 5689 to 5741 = -0.024 mag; 1.16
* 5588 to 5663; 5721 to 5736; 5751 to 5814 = -0.021 mag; 1.17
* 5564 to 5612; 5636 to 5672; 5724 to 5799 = -0.024 mag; 1.15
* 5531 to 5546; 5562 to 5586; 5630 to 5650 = 0.056 mag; 1.19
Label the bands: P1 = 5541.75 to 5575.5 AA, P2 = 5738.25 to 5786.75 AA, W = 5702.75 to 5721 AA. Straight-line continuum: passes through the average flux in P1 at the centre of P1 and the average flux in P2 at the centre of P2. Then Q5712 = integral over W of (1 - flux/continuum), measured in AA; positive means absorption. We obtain 0.5 AA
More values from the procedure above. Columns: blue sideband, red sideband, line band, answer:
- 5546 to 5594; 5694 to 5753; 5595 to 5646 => -0.4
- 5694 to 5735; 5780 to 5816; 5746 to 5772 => -0.3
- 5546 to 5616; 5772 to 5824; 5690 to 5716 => 0.2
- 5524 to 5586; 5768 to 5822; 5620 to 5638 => 0.0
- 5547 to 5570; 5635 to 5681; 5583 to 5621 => 1.6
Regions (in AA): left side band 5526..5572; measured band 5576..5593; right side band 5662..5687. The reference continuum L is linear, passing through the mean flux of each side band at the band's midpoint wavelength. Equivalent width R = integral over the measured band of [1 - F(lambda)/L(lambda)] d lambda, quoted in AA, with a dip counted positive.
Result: 1.3 AA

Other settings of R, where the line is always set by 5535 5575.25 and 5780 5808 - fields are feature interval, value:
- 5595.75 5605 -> 0.4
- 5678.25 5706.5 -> 0.1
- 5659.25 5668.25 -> 0.1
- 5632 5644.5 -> 0.1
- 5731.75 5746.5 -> -0.3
